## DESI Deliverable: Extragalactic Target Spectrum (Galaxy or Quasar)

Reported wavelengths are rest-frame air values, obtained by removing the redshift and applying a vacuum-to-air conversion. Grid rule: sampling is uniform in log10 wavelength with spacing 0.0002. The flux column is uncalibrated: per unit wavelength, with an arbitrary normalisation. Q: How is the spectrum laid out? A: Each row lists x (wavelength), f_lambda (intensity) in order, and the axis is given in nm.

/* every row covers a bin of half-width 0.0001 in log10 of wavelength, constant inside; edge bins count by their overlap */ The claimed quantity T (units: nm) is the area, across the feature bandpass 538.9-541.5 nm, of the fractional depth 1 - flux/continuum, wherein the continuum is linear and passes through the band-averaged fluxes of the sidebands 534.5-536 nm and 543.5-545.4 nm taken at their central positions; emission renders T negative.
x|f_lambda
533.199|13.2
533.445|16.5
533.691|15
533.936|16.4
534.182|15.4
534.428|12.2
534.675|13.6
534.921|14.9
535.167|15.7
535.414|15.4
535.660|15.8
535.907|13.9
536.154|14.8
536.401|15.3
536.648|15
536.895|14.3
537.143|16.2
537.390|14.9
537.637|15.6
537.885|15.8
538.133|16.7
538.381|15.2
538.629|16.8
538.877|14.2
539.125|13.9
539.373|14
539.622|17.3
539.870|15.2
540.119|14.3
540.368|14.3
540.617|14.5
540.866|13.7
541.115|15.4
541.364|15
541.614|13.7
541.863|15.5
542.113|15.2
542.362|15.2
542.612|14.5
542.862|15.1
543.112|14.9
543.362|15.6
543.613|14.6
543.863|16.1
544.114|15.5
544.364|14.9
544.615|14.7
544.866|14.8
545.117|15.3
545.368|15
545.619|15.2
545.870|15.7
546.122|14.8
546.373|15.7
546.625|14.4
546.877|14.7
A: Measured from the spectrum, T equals 0.04 nm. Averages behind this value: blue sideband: 14.8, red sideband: 15.1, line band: 14.7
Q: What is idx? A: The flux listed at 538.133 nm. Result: 16.7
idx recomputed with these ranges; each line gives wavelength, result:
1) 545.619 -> 15.2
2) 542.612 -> 14.5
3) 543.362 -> 15.6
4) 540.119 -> 14.3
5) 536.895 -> 14.3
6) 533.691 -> 15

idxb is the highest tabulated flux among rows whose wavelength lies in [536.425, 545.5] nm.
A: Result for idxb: 17.3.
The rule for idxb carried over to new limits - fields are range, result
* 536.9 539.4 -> 16.8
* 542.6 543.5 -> 15.6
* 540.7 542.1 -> 15.5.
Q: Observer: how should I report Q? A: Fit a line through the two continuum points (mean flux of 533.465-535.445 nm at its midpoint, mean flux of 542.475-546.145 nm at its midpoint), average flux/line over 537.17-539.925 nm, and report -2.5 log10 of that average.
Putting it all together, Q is -0.03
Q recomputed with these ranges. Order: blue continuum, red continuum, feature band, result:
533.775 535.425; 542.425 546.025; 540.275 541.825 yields 0.04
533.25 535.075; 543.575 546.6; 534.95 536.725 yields -0.02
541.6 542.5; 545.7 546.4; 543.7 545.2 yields 0.00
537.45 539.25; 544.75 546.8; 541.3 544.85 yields 0.01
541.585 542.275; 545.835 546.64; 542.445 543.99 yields -0.01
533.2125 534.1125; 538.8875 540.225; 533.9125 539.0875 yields 0.01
